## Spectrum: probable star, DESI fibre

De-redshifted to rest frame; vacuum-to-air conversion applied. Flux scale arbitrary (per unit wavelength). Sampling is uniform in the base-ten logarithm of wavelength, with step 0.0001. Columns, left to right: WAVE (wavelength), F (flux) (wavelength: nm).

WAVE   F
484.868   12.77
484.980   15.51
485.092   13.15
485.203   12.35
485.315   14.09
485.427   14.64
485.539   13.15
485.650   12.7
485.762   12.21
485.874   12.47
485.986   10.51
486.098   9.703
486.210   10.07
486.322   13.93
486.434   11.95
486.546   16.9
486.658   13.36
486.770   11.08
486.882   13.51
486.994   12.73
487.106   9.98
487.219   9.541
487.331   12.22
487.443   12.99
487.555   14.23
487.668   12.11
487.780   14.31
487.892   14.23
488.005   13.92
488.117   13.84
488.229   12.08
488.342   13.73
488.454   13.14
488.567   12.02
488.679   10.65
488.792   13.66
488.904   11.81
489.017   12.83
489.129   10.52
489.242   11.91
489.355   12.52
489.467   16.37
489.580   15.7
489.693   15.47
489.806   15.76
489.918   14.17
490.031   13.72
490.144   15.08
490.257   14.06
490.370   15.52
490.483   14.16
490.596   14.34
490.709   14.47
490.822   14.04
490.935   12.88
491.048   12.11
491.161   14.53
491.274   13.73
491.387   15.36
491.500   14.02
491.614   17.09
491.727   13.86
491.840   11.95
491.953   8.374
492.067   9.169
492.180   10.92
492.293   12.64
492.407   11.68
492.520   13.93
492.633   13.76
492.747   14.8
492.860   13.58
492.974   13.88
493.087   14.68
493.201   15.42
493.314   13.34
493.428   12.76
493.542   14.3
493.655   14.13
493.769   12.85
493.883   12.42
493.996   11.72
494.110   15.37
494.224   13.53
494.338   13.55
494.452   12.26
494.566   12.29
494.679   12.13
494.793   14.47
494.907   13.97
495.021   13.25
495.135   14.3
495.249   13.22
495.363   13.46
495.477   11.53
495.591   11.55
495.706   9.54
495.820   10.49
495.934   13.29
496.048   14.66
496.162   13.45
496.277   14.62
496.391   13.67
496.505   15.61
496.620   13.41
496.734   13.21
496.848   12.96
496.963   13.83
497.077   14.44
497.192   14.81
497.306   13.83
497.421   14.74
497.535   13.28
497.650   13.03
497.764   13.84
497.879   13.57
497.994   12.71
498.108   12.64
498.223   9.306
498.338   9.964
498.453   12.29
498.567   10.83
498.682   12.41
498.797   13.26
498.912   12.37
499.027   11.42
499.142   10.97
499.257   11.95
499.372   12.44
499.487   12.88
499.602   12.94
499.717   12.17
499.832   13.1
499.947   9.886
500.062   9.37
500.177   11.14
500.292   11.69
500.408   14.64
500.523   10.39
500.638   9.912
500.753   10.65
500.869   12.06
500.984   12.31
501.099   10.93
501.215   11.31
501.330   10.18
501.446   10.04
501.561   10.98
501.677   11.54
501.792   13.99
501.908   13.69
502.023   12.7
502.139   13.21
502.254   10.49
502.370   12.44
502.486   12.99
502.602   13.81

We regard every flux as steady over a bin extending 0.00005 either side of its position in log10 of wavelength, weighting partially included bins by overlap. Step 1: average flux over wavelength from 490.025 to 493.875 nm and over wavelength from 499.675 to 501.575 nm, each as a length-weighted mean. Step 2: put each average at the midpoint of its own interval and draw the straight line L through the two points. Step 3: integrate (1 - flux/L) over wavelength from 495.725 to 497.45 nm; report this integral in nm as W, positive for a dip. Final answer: -0.20 nm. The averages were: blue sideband 13.5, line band 13.7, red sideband 11.2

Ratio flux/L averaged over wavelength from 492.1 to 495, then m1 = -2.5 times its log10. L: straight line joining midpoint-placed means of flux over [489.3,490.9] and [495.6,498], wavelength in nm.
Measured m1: 0.054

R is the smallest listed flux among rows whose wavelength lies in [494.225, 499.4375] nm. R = 9.306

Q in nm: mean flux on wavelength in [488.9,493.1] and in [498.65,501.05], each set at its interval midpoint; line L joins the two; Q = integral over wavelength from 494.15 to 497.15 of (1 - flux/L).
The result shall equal -0.13 nm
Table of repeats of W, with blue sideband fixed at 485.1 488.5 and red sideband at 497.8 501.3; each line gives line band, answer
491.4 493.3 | -0.136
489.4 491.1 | -0.281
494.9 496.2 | -0.068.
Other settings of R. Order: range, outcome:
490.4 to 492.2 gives 8.374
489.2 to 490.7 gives 11.91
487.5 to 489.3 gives 10.52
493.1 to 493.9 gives 12.42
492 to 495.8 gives 9.169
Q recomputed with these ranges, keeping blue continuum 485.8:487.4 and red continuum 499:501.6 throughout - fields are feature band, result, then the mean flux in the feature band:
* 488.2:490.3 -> -0.274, 13.4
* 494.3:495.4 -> -0.152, 13.3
